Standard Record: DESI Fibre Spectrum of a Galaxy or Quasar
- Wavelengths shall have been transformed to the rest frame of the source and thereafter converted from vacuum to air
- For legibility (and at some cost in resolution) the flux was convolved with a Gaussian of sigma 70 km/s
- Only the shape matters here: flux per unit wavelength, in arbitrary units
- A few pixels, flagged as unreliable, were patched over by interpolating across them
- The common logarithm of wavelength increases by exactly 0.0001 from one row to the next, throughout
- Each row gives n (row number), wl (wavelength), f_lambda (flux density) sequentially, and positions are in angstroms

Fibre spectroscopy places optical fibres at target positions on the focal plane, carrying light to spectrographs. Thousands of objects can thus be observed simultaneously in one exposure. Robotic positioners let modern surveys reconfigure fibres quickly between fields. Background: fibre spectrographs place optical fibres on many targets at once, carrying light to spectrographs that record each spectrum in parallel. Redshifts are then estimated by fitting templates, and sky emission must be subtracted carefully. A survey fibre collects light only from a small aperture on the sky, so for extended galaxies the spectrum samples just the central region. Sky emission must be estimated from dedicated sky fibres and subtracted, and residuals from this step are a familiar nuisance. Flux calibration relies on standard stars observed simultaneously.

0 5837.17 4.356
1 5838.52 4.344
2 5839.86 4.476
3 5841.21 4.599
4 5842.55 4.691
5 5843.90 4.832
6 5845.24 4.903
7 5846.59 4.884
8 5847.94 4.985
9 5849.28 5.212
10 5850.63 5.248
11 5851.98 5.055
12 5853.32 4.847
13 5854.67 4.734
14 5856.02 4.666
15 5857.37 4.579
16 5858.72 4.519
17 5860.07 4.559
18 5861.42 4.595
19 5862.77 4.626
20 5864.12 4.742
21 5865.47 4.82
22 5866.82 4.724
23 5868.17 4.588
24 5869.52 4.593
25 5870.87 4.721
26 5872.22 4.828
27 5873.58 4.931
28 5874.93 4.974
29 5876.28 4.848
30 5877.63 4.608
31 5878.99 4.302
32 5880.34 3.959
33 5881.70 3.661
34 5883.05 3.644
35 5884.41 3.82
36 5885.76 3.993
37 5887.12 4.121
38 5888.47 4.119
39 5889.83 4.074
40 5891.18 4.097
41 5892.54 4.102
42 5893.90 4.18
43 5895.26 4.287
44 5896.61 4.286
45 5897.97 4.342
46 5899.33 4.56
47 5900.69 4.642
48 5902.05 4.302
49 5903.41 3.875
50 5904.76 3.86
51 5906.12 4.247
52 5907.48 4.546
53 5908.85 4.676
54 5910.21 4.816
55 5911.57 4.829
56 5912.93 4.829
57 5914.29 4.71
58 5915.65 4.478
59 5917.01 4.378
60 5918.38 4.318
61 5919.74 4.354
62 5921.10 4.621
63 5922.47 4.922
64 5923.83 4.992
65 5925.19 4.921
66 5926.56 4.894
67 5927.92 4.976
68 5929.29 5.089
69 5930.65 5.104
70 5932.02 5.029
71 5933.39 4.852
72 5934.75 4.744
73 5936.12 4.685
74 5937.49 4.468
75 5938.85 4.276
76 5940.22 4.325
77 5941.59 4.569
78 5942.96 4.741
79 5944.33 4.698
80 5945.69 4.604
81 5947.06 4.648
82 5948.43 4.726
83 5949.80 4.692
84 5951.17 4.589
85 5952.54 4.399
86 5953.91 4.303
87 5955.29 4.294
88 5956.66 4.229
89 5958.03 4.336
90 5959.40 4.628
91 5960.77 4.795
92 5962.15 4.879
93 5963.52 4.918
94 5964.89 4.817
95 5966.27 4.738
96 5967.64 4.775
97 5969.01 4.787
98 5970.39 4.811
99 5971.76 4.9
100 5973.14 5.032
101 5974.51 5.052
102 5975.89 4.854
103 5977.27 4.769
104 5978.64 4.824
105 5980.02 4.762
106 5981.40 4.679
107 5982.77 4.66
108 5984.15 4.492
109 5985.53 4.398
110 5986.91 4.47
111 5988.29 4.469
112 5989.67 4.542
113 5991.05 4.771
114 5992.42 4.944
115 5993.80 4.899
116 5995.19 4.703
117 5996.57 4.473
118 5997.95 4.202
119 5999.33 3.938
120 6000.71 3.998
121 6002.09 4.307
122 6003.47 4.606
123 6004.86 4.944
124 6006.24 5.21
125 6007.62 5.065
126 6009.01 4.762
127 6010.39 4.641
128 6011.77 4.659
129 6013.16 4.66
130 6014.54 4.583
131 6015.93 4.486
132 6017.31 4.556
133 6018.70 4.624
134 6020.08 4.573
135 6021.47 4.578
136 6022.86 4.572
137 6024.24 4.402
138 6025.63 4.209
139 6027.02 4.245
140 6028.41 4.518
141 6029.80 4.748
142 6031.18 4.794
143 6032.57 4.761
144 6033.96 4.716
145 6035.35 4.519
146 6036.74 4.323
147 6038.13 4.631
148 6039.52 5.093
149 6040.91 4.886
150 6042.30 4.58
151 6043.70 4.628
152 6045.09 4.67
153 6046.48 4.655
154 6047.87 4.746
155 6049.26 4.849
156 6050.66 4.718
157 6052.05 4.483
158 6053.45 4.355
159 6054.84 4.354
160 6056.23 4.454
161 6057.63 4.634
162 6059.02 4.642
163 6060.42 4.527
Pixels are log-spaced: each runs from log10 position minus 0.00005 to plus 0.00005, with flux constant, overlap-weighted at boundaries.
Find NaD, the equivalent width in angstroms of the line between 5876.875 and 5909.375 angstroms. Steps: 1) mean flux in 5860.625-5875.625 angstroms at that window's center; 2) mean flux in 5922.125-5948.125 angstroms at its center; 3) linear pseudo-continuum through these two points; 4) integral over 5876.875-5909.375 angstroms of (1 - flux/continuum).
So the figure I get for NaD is 3.9 angstroms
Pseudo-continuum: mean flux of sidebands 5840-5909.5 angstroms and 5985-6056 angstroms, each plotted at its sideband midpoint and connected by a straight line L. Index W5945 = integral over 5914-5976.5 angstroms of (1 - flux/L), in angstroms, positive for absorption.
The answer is -2.0 angstroms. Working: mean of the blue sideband 4.5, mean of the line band 4.69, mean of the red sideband 4.6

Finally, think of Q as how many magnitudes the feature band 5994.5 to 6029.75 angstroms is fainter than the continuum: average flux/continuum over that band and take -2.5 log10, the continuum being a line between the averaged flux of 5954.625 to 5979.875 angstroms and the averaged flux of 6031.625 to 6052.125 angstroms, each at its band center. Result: 0.040 mag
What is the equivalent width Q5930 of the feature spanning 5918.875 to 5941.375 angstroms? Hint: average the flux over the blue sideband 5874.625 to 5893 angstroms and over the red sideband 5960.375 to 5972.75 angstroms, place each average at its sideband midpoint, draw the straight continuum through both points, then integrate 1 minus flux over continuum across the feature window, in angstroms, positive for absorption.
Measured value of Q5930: -1.1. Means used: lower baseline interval 4.15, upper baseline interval 4.83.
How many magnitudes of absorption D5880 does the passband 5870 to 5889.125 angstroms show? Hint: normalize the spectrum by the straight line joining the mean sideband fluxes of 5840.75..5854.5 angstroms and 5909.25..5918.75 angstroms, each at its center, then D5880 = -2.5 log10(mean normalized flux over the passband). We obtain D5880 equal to 0.11 mag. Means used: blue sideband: 4.93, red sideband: 4.63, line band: 4.33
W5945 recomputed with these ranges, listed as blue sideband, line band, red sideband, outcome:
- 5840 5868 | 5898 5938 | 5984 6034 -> 0.5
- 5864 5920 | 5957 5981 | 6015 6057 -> -1.6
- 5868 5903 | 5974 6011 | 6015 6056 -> -1.0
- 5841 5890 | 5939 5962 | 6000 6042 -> 0.3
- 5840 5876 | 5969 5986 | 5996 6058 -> -0.5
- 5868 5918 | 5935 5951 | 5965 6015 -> -0.2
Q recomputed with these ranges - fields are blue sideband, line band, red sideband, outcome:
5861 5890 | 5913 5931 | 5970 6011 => -0.052 mag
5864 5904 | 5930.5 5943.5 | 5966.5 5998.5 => -0.027 mag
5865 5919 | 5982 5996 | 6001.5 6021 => 0.001 mag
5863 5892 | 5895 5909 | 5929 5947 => 0.049 mag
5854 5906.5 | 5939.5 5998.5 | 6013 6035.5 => -0.038 mag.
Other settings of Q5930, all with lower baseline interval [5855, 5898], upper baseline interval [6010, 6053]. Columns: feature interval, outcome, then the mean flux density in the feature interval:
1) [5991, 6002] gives 0.2 angstroms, 4.47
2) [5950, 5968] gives -0.3 angstroms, 4.59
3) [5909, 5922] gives -0.4 angstroms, 4.6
